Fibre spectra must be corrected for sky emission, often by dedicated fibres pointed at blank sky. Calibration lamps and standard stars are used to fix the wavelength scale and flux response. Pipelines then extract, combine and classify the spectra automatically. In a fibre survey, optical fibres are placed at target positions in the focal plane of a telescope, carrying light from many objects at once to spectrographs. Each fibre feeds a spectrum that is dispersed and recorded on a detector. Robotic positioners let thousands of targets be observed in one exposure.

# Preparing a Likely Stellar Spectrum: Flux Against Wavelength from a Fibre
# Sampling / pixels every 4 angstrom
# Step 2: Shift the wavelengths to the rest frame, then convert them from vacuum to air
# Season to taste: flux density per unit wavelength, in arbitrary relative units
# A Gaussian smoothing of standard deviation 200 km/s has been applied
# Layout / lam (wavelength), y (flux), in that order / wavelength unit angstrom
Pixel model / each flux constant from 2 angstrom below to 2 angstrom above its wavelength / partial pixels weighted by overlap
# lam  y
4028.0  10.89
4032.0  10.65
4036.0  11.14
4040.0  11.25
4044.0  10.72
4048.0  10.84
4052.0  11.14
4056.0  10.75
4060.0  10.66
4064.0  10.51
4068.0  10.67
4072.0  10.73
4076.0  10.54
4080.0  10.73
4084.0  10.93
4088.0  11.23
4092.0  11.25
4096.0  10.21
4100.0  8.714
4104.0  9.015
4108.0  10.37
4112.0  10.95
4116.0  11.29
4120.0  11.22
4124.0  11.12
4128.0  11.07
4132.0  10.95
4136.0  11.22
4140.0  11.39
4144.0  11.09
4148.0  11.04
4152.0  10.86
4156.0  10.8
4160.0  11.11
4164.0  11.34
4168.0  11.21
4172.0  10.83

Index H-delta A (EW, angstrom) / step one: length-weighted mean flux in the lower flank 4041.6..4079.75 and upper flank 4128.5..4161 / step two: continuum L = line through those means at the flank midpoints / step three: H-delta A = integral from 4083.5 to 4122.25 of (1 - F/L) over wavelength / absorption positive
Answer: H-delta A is 1.4 angstrom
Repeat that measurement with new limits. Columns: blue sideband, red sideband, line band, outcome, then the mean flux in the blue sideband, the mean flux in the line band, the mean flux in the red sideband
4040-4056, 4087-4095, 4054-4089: 0.9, 10.9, 10.7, 11.1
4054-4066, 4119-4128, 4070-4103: 1.1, 10.6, 10.5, 11.1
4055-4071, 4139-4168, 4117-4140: -0.4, 10.6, 11.1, 11.1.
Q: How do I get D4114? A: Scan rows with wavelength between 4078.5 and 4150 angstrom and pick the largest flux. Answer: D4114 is 11.39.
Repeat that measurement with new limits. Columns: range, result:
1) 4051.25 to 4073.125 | 11.14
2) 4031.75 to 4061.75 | 11.25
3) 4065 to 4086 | 10.93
